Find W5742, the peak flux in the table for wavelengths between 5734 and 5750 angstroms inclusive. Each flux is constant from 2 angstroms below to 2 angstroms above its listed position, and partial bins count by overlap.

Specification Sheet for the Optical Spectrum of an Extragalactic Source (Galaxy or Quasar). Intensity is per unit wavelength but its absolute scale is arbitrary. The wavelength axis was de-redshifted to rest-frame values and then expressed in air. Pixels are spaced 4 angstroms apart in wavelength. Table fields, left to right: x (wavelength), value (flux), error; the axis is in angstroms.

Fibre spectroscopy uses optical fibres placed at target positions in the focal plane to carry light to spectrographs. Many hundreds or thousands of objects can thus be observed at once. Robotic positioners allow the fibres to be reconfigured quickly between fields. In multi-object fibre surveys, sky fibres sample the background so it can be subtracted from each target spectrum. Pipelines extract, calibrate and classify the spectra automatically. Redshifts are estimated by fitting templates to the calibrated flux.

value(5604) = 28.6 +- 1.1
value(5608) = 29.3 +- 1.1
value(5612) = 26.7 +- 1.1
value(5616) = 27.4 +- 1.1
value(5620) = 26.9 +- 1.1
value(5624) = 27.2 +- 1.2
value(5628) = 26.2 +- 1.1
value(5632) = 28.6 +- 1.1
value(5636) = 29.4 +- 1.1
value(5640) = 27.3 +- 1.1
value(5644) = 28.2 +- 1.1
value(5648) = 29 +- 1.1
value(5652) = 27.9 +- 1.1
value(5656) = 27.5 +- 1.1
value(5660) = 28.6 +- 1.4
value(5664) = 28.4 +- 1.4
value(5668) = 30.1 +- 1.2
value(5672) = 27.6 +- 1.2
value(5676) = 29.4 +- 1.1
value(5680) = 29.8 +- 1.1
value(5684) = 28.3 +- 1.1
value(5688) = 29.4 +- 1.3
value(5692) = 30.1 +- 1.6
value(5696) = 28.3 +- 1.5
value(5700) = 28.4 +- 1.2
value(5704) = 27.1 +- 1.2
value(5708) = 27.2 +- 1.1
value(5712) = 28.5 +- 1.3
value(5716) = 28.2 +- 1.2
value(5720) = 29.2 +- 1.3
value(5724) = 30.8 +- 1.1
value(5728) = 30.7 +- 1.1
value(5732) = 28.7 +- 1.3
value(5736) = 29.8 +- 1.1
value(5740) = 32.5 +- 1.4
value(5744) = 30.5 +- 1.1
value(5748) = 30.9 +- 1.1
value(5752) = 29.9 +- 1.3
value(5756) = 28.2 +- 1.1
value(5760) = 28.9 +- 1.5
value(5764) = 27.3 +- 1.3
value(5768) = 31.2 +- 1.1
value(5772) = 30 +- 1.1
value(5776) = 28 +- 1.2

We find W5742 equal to 32.5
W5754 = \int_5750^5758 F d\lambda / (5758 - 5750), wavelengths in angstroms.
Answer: 29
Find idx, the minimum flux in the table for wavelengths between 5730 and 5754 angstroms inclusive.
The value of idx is 28.7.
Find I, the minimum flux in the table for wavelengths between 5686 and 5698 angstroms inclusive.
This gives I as 28.3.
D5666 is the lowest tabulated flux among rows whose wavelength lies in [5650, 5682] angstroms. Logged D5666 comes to 27.5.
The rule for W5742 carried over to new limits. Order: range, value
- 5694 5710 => 28.4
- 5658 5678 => 30.1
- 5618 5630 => 27.2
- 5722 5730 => 30.8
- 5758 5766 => 28.9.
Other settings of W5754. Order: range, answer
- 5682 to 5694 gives 29.3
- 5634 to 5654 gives 28.4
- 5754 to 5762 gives 28.5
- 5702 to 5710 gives 27.1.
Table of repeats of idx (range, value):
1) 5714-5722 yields 28.2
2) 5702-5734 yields 27.1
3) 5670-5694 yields 27.6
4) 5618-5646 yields 26.2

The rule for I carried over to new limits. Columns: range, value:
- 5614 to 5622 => 26.9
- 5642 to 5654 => 27.9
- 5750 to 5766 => 27.3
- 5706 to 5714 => 27.2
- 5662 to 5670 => 28.4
